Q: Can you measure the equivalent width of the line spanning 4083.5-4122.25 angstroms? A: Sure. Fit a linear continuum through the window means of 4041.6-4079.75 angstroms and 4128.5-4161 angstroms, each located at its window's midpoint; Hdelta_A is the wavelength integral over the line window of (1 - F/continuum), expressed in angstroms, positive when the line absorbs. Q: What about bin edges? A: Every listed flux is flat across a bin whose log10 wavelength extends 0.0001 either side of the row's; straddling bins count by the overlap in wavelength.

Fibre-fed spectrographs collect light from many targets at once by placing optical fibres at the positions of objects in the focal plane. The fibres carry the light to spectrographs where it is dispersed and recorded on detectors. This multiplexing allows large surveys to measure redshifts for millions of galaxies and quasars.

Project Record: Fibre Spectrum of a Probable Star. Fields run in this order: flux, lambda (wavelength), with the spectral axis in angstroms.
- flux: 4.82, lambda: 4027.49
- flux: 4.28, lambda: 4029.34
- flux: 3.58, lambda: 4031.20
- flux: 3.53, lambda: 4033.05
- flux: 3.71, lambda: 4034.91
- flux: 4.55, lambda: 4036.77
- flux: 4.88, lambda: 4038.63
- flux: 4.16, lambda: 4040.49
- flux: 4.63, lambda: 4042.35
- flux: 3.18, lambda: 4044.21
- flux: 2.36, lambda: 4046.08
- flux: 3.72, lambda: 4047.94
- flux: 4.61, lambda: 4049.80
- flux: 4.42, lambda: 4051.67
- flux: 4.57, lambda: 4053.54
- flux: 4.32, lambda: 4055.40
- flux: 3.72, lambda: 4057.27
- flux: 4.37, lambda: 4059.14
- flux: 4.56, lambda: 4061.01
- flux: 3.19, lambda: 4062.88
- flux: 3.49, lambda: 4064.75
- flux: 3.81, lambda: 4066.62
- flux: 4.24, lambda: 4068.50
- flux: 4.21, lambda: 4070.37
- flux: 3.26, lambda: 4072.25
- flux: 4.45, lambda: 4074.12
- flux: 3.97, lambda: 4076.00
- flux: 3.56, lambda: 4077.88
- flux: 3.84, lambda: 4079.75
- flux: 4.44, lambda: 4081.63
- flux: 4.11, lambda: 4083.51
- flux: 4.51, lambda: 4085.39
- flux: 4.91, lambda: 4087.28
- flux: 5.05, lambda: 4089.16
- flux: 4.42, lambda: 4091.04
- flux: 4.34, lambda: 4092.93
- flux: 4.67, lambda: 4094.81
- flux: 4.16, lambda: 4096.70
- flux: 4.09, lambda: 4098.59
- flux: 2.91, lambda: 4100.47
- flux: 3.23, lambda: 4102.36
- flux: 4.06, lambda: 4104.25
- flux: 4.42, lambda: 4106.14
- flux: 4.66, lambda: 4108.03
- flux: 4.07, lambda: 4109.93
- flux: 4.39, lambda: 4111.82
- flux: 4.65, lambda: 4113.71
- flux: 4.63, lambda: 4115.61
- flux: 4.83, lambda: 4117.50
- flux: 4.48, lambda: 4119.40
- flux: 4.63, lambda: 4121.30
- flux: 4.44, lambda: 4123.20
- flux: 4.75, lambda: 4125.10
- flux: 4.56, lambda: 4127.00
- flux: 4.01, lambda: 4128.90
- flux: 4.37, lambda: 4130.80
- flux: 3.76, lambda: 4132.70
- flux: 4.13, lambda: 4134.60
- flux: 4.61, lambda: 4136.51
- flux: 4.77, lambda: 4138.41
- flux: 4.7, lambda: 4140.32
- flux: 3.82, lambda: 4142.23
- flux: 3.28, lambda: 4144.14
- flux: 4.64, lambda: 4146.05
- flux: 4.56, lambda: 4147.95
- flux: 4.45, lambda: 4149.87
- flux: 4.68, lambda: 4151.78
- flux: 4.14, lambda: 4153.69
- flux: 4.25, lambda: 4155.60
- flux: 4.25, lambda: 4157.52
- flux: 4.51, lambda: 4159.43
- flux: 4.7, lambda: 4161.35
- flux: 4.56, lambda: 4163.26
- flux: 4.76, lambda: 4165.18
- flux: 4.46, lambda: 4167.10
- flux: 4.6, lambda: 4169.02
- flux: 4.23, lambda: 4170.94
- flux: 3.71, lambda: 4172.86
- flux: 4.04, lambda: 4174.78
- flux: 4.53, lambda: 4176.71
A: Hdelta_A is -2.21 angstroms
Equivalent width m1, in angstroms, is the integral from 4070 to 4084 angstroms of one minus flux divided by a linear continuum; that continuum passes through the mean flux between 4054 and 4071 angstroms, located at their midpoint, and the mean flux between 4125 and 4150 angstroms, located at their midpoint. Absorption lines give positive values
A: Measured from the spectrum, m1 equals 0.3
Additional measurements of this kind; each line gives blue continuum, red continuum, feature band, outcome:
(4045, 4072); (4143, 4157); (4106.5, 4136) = -1.8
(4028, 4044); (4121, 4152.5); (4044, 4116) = 2.3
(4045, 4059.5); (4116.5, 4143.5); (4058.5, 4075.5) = 0.5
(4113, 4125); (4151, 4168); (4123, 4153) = 1.4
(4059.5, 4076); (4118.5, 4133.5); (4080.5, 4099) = -1.7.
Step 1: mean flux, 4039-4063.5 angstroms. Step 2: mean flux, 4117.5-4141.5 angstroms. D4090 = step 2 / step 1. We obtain 1.1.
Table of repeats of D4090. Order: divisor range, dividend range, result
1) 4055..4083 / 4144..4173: 1.11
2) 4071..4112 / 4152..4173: 1.06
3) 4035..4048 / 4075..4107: 1.06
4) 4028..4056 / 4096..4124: 1.05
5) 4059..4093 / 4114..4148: 1.06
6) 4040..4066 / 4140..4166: 1.11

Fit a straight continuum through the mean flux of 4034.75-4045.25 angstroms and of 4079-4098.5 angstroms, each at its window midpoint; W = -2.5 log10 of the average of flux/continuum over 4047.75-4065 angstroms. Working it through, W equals 0.04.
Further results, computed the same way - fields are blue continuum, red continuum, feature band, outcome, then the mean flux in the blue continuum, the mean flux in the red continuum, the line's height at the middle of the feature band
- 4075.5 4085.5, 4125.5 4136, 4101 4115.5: -0.015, 4.04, 4.22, 4.14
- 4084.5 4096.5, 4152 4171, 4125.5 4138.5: 0.055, 4.62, 4.47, 4.53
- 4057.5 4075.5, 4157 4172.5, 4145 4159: -0.001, 3.94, 4.49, 4.42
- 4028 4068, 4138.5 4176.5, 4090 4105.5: 0.041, 3.99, 4.35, 4.15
